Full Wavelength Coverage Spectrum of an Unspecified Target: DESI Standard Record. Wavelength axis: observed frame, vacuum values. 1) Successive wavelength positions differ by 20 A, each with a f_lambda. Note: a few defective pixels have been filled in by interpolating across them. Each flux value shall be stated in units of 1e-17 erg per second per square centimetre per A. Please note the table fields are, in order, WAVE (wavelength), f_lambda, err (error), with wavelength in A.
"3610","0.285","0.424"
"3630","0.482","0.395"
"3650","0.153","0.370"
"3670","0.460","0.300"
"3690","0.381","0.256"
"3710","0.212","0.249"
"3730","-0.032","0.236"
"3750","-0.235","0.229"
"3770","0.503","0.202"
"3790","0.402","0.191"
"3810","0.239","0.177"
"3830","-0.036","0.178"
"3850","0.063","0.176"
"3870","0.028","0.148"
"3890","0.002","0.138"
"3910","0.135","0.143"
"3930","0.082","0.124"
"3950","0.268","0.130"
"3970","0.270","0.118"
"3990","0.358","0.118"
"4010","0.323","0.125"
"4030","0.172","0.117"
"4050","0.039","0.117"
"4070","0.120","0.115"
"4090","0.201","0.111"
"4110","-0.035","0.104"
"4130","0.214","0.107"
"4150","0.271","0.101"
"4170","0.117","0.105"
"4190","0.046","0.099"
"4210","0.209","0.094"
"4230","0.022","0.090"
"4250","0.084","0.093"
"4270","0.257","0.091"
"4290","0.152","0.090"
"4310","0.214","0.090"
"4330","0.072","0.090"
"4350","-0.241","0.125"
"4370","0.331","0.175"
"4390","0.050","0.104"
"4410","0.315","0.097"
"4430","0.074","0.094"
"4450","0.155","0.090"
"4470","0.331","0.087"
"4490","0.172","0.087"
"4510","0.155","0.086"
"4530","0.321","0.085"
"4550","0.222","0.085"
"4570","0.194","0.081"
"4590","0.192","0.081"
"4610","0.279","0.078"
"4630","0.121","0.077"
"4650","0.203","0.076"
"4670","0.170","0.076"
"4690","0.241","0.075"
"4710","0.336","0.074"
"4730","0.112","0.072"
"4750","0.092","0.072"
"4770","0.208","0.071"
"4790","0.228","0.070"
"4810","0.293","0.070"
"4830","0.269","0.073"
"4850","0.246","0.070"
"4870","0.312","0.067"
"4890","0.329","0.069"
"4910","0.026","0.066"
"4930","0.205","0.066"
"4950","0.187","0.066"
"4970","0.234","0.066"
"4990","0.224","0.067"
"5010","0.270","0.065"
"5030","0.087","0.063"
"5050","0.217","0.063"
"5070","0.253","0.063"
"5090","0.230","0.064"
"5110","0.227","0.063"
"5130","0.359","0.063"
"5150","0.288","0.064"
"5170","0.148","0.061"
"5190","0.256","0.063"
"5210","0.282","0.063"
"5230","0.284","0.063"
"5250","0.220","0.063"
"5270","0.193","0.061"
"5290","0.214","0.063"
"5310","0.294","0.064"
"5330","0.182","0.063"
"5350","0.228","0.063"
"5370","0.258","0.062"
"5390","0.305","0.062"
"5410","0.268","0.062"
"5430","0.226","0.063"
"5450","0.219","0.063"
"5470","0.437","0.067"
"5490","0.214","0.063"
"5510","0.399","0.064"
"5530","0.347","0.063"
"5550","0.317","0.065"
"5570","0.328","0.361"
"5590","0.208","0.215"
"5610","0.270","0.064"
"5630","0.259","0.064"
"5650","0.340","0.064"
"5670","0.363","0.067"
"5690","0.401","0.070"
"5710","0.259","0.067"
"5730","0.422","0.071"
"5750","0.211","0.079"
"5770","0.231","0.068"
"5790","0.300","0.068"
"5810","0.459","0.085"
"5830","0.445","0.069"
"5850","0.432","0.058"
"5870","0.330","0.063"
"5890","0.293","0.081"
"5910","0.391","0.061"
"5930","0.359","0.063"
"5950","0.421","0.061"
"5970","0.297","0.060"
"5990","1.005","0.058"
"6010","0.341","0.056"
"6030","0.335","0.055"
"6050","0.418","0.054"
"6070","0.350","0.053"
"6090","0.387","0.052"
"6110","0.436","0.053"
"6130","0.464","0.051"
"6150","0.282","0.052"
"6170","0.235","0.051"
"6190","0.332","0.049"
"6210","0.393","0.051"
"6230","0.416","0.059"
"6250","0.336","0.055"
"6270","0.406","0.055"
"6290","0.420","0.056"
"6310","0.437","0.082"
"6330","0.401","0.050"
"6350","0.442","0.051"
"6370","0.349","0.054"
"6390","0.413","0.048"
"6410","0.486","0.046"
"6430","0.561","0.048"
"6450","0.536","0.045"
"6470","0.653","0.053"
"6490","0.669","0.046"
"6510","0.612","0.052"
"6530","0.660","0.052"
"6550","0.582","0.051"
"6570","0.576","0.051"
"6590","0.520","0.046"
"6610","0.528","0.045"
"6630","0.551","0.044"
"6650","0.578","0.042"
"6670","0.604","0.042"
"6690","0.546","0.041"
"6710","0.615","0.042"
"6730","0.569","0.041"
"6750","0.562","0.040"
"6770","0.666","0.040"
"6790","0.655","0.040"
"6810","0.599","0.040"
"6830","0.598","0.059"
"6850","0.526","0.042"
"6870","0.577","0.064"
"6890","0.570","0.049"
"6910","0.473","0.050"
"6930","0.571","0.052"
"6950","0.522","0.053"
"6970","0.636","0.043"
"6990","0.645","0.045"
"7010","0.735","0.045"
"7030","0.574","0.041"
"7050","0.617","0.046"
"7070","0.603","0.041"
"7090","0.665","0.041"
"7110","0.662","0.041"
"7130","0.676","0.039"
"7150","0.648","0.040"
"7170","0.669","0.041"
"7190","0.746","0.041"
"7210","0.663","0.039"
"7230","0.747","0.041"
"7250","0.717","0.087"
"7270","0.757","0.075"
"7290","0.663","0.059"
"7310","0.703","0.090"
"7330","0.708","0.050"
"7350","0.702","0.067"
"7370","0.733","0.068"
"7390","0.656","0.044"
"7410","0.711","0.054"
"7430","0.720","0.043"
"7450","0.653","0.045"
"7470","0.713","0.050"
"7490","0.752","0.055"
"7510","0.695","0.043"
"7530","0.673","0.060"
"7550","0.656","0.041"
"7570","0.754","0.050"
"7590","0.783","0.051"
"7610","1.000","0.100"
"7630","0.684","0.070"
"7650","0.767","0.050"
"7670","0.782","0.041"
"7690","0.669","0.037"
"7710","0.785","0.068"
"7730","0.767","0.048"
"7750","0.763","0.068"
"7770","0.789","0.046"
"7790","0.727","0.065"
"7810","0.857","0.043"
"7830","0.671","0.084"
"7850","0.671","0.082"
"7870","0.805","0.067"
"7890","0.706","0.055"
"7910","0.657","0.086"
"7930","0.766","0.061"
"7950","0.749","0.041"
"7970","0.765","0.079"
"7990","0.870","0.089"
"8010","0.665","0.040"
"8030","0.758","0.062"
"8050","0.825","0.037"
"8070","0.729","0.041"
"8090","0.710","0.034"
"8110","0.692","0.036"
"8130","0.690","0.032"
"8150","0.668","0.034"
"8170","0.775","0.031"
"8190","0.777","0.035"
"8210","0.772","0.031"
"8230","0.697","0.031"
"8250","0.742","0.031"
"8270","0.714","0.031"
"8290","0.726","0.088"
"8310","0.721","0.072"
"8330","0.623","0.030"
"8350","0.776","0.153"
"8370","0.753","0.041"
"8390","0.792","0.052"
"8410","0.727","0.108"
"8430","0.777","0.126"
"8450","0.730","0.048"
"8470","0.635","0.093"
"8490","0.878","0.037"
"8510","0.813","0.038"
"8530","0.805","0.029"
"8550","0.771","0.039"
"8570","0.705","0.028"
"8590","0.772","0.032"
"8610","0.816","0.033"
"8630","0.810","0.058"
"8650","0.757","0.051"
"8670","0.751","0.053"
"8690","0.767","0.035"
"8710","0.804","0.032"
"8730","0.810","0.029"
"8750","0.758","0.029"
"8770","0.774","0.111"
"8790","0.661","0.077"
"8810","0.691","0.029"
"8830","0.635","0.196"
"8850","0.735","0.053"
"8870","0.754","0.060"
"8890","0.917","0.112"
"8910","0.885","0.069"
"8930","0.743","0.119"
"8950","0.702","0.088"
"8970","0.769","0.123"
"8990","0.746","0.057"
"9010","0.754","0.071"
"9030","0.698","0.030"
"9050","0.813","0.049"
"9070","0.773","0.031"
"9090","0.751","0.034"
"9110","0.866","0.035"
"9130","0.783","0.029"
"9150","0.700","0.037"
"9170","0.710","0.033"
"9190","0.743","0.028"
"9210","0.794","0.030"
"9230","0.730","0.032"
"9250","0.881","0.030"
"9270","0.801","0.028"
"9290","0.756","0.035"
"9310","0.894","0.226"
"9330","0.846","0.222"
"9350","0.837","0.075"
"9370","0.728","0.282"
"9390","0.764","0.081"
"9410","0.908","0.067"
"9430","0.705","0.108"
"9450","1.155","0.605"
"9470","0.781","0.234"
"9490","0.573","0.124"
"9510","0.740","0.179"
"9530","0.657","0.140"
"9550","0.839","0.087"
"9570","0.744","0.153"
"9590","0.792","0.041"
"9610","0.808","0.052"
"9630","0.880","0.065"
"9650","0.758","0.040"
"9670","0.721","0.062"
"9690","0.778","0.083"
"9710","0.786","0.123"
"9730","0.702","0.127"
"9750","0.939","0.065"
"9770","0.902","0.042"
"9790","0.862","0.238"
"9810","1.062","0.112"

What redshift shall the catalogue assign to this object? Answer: 0.606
